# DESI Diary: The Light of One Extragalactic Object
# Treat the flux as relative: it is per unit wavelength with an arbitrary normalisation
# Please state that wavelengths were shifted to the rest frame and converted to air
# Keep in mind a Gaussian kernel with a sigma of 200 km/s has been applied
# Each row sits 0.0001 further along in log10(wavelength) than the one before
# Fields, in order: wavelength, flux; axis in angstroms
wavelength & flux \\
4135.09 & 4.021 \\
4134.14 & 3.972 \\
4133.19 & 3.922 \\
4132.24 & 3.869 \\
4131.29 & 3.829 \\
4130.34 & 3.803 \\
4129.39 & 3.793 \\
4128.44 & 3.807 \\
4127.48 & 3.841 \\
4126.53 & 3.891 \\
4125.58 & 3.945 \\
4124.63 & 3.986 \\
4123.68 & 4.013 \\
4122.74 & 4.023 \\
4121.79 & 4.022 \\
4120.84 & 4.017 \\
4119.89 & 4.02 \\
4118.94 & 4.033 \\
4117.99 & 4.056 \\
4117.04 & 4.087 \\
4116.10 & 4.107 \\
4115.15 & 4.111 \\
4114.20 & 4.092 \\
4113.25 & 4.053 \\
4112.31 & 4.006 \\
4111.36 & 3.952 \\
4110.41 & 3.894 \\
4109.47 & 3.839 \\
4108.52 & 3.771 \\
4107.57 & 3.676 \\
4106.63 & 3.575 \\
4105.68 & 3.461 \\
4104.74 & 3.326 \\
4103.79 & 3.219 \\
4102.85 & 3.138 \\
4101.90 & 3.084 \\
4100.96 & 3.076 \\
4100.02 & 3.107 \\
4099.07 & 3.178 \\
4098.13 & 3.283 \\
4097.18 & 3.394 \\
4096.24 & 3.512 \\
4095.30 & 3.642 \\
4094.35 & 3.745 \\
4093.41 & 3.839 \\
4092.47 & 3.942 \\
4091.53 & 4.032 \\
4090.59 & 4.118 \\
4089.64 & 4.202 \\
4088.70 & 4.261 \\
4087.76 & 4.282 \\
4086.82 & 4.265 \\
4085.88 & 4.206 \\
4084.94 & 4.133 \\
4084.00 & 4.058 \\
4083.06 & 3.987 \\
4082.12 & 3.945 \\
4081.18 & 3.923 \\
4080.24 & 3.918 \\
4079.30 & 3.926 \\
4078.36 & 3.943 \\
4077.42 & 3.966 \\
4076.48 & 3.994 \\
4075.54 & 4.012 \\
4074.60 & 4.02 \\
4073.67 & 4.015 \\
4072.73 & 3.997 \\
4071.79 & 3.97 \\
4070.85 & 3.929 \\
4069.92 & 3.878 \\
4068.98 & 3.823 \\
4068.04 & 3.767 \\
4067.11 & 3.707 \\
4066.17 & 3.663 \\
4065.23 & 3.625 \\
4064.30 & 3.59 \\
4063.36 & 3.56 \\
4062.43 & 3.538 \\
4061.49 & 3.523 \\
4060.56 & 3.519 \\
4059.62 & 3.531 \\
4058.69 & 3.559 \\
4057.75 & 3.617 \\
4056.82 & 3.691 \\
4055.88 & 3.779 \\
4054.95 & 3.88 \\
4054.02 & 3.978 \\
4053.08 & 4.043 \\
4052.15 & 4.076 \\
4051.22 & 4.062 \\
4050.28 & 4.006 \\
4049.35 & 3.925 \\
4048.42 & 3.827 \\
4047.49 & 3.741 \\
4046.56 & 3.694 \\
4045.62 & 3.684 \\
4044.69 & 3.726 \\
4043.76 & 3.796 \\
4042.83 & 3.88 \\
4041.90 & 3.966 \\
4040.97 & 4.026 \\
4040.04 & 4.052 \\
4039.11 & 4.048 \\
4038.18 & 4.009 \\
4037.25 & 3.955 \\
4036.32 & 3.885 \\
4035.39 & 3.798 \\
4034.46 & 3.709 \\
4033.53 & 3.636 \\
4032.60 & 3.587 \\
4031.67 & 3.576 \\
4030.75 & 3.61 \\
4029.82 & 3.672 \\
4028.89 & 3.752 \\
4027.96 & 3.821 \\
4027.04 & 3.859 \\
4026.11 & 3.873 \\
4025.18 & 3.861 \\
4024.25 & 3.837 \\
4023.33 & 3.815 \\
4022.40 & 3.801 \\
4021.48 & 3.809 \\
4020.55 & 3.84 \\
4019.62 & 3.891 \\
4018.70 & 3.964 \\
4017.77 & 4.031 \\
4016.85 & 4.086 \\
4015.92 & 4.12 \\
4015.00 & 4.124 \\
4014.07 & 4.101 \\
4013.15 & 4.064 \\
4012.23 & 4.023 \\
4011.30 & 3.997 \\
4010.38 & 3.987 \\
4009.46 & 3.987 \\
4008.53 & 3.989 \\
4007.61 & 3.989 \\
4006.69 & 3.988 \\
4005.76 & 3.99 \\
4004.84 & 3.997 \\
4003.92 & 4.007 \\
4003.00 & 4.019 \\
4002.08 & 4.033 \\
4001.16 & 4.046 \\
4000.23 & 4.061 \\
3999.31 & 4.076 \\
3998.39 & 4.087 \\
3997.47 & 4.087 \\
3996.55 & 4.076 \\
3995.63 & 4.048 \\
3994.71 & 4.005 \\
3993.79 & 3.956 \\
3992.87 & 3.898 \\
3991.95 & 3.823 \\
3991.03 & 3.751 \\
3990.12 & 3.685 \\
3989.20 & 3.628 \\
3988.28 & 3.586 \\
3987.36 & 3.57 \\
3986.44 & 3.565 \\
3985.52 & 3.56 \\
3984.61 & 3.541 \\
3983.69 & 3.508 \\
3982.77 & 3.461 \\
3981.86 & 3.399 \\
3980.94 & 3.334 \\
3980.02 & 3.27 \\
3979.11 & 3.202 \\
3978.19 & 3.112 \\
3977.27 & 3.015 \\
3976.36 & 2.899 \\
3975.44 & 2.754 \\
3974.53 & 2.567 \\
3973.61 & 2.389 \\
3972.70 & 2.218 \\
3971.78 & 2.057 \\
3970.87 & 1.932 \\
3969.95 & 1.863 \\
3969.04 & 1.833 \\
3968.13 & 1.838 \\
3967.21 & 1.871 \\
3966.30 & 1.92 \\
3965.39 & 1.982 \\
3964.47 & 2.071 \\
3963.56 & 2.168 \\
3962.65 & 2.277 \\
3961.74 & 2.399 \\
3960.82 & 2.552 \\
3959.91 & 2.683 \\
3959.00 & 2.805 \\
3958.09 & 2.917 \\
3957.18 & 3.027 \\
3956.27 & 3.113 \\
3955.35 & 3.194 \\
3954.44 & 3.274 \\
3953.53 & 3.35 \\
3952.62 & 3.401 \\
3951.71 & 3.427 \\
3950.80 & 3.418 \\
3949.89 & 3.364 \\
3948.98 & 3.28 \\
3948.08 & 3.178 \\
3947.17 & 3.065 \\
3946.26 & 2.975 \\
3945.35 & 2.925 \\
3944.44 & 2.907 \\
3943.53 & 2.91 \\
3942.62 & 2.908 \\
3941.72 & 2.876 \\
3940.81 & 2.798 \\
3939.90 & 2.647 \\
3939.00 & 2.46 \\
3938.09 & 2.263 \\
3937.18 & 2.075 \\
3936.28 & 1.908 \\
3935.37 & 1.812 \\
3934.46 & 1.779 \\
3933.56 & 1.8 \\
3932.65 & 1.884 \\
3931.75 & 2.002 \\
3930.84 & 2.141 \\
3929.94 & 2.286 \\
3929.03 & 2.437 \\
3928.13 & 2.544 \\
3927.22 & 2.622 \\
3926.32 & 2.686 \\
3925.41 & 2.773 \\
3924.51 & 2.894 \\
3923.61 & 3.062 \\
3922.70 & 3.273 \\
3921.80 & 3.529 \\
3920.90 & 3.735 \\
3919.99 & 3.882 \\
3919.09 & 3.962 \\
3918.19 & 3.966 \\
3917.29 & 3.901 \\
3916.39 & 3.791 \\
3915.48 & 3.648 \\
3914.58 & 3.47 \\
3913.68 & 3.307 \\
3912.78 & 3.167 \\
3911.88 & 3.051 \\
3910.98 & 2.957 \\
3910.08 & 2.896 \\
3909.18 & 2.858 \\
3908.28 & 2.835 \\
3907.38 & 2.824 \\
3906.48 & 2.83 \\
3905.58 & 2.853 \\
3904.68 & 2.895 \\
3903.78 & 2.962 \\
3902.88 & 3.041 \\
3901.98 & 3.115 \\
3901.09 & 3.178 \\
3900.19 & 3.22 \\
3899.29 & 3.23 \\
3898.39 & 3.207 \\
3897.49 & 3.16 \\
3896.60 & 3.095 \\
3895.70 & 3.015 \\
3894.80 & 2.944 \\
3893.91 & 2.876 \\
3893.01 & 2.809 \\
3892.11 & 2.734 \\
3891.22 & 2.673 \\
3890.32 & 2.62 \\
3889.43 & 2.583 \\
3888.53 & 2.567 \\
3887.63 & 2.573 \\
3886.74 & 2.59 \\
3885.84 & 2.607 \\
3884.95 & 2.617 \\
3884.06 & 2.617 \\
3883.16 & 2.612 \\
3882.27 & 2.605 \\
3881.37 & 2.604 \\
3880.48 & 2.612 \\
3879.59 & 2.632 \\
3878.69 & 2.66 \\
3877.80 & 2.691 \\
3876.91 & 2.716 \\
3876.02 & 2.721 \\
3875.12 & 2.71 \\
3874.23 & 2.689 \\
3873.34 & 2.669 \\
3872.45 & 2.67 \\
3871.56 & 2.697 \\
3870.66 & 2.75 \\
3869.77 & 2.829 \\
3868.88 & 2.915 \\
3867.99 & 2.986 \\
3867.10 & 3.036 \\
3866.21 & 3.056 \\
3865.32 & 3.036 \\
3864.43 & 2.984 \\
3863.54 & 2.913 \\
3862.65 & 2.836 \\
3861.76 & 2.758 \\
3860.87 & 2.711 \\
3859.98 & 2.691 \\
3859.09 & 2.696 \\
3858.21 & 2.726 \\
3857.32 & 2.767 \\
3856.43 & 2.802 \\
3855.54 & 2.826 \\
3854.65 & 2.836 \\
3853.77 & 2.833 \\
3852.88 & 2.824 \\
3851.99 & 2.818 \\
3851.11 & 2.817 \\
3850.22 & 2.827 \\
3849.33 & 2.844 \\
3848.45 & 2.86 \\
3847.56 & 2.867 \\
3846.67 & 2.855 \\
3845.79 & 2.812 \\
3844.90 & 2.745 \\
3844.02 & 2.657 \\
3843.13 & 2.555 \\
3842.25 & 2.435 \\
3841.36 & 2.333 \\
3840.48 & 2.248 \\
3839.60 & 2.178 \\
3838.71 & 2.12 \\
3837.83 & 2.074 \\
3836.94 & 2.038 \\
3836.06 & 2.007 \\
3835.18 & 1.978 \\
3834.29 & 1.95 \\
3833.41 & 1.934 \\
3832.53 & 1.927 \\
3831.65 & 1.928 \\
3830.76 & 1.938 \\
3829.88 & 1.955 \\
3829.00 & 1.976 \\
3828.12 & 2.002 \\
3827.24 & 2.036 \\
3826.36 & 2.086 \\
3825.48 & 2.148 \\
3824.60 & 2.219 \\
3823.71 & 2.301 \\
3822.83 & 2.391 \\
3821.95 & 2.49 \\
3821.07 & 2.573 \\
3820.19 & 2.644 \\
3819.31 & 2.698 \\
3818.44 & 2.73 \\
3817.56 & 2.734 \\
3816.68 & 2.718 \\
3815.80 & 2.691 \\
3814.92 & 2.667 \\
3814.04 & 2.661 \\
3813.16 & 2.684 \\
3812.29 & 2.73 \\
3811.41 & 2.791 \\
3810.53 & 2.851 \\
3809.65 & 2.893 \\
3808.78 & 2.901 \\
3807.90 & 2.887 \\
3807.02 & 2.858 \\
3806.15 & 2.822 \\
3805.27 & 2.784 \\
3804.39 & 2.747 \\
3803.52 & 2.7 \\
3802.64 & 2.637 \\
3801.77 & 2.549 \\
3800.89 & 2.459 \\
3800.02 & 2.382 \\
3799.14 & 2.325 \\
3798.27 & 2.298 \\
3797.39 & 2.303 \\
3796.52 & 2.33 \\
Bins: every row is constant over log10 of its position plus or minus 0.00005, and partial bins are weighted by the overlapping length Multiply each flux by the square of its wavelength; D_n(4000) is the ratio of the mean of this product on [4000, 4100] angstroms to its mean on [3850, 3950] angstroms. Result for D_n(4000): 1.47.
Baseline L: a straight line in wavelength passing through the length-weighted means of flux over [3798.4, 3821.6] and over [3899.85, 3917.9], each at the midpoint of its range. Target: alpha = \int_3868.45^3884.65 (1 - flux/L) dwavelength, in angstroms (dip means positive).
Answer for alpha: 1.7 angstroms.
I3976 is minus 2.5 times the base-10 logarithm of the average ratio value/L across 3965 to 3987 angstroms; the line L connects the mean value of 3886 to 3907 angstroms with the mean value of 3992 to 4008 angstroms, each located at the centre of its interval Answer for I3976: 0.35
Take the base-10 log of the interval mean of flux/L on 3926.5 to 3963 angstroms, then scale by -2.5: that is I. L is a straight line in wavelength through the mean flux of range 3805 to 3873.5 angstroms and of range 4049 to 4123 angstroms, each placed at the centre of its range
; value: 0.16 mag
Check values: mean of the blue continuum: 2.58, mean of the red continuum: 3.82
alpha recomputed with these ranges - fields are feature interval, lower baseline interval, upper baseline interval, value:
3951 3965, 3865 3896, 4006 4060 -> 1.9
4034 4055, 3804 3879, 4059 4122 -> -1.9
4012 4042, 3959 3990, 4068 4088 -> -4.5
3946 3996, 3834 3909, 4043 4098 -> 4.6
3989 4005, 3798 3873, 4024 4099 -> -2.2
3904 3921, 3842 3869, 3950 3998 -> -2.2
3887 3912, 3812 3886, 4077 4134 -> -0.8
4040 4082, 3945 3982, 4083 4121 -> -4.2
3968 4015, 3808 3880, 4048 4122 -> -2.2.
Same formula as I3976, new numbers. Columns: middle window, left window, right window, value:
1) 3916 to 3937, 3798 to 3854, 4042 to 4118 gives 0.08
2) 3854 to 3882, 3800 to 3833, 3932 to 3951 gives -0.09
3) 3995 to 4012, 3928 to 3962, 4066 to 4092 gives -0.22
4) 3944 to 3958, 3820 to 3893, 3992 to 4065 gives 0.03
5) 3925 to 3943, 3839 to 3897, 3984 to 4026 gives 0.38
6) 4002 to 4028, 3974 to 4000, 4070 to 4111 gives -0.10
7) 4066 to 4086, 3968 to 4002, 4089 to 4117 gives -0.10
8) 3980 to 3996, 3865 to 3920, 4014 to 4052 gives -0.02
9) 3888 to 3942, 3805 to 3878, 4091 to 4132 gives 0.01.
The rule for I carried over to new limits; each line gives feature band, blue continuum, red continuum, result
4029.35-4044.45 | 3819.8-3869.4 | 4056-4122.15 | -0.09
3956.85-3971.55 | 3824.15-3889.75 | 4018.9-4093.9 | 0.40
